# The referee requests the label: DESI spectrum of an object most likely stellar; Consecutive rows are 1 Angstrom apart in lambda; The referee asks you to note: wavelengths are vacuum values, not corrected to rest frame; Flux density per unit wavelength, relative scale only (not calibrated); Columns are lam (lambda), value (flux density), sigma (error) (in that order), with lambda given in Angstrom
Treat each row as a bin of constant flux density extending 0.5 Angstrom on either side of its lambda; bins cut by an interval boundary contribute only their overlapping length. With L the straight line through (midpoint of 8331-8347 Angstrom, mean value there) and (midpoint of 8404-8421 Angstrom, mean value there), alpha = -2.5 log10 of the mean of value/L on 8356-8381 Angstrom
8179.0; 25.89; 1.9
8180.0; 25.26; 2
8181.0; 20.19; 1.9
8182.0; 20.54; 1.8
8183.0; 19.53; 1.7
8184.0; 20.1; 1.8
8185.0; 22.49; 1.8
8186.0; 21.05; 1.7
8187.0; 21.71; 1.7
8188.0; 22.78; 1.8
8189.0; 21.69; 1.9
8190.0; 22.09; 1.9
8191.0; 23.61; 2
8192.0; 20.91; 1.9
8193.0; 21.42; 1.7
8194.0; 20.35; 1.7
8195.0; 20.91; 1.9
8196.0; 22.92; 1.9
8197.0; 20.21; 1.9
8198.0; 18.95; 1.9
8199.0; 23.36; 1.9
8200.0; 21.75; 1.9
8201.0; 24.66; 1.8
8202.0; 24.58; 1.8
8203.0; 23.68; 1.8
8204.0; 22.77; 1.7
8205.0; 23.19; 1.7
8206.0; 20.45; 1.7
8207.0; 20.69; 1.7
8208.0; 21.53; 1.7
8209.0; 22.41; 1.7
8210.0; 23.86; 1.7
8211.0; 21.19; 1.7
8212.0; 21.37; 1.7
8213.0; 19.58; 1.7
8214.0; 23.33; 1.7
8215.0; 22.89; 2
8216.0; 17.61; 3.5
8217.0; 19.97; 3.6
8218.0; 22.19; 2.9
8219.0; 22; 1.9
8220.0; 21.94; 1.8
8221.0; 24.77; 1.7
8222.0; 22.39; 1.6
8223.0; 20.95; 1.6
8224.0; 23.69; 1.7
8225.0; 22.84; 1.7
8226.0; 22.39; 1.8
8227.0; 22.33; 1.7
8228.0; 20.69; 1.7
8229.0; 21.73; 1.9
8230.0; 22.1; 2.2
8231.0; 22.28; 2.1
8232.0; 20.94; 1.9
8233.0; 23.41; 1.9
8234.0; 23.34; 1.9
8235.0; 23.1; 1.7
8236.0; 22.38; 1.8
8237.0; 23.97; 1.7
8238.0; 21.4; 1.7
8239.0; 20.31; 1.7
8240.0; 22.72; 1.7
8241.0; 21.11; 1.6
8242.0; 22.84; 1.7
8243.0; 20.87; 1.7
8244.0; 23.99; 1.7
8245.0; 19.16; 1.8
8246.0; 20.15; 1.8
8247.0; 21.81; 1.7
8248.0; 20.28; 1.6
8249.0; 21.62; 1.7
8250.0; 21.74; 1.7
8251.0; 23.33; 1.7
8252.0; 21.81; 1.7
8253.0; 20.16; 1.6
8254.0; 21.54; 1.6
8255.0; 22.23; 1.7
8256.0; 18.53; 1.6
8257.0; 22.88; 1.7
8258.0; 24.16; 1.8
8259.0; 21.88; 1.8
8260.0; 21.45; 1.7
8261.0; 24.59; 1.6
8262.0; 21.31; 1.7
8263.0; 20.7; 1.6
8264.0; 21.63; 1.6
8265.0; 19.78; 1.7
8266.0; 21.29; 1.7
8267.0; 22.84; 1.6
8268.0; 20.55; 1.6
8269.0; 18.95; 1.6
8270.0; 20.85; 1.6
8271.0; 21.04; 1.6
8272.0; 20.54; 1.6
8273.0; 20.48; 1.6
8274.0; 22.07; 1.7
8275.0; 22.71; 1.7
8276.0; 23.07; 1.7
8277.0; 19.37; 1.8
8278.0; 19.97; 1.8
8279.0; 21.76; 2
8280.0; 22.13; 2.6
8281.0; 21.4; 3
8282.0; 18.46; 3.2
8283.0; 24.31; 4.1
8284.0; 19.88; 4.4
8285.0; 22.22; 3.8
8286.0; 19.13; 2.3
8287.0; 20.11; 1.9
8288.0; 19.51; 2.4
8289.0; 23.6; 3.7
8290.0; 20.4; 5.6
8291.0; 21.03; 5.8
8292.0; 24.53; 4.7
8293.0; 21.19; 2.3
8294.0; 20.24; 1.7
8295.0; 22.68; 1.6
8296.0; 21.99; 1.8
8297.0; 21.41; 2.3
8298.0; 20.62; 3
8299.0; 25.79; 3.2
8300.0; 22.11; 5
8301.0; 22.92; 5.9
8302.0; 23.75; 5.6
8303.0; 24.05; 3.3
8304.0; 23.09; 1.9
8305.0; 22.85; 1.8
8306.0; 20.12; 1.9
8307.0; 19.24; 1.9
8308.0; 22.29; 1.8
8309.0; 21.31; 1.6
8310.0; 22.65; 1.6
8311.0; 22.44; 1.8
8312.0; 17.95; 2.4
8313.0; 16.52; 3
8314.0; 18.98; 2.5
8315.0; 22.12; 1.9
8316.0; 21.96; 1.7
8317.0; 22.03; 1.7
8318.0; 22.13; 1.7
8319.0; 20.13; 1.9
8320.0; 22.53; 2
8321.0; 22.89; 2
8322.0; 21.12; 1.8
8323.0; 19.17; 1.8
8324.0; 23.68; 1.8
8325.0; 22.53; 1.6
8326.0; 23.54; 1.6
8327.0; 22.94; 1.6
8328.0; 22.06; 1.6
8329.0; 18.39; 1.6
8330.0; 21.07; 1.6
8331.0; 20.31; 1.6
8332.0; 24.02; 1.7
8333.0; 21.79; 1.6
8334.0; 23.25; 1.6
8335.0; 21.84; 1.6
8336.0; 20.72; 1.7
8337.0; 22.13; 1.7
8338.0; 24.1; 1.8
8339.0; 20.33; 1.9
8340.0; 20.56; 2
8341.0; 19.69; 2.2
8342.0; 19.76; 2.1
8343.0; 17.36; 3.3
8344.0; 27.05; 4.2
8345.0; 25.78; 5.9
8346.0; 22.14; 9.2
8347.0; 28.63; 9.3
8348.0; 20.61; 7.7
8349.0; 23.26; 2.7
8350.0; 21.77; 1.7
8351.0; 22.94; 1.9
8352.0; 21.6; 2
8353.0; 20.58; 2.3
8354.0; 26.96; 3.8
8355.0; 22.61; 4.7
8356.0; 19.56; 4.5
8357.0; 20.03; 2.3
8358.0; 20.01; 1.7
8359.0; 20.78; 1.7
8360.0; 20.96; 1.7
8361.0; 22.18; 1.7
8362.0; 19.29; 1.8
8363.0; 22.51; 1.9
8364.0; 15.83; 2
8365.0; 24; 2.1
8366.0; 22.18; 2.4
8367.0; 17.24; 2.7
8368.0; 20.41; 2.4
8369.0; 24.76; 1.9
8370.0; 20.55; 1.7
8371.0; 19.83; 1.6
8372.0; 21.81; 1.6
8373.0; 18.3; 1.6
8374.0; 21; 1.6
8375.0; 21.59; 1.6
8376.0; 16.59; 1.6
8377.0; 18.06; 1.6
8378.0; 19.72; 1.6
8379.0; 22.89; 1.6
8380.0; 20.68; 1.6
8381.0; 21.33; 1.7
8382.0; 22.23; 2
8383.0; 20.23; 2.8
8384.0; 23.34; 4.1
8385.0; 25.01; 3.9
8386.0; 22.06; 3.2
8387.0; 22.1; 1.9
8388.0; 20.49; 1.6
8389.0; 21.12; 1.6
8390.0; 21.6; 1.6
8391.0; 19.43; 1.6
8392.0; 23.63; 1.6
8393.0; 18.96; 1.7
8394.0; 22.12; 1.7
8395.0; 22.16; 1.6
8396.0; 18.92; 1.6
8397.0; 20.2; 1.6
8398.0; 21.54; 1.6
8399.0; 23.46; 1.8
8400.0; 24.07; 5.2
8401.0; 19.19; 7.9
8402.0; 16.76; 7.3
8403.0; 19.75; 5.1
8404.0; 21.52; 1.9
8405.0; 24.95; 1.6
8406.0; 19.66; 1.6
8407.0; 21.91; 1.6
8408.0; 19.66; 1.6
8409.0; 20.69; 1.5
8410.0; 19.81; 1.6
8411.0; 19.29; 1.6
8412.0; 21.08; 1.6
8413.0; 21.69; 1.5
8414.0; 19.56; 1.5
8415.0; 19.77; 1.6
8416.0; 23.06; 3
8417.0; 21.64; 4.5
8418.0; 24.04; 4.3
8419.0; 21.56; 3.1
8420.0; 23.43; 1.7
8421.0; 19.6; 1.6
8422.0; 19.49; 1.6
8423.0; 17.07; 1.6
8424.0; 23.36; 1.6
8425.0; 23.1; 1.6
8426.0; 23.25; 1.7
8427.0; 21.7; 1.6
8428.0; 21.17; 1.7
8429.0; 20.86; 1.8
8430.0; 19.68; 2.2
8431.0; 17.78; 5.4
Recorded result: 0.07 mag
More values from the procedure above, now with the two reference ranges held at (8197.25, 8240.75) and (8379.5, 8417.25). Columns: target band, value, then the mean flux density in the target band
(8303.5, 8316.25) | 0.04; 20.9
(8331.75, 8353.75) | -0.04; 22.3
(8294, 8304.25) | -0.05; 22.7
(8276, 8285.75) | 0.03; 21.1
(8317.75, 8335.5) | -0.02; 21.9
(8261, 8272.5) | 0.04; 21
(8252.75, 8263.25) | 0.00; 21.8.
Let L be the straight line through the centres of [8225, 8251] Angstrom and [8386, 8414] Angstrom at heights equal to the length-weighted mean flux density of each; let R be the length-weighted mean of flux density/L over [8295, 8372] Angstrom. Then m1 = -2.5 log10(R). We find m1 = -0.02 mag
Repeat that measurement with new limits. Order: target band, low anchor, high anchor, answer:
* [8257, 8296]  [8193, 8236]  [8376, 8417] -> 0.02 mag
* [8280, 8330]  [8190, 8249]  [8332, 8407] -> 0.00 mag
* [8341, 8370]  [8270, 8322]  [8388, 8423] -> -0.03 mag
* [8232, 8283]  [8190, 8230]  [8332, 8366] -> 0.02 mag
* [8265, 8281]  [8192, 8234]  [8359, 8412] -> 0.02 mag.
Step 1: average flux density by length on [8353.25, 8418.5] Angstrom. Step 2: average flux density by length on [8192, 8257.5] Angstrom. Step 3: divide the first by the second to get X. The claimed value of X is 1.0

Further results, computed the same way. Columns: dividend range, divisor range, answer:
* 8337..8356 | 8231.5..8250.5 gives 1.03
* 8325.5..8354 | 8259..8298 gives 1.04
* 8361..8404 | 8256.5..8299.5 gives 0.97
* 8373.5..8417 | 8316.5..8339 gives 0.96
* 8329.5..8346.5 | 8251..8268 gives 1.01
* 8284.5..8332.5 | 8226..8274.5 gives 1.00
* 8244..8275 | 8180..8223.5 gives 0.98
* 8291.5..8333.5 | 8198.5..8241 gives 0.98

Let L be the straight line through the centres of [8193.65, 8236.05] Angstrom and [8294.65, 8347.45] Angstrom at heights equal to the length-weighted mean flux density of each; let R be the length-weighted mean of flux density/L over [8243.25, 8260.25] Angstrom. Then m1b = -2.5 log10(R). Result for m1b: 0.02 mag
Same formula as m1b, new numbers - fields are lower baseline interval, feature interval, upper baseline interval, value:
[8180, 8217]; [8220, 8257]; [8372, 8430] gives -0.02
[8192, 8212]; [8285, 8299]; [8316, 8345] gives 0.02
